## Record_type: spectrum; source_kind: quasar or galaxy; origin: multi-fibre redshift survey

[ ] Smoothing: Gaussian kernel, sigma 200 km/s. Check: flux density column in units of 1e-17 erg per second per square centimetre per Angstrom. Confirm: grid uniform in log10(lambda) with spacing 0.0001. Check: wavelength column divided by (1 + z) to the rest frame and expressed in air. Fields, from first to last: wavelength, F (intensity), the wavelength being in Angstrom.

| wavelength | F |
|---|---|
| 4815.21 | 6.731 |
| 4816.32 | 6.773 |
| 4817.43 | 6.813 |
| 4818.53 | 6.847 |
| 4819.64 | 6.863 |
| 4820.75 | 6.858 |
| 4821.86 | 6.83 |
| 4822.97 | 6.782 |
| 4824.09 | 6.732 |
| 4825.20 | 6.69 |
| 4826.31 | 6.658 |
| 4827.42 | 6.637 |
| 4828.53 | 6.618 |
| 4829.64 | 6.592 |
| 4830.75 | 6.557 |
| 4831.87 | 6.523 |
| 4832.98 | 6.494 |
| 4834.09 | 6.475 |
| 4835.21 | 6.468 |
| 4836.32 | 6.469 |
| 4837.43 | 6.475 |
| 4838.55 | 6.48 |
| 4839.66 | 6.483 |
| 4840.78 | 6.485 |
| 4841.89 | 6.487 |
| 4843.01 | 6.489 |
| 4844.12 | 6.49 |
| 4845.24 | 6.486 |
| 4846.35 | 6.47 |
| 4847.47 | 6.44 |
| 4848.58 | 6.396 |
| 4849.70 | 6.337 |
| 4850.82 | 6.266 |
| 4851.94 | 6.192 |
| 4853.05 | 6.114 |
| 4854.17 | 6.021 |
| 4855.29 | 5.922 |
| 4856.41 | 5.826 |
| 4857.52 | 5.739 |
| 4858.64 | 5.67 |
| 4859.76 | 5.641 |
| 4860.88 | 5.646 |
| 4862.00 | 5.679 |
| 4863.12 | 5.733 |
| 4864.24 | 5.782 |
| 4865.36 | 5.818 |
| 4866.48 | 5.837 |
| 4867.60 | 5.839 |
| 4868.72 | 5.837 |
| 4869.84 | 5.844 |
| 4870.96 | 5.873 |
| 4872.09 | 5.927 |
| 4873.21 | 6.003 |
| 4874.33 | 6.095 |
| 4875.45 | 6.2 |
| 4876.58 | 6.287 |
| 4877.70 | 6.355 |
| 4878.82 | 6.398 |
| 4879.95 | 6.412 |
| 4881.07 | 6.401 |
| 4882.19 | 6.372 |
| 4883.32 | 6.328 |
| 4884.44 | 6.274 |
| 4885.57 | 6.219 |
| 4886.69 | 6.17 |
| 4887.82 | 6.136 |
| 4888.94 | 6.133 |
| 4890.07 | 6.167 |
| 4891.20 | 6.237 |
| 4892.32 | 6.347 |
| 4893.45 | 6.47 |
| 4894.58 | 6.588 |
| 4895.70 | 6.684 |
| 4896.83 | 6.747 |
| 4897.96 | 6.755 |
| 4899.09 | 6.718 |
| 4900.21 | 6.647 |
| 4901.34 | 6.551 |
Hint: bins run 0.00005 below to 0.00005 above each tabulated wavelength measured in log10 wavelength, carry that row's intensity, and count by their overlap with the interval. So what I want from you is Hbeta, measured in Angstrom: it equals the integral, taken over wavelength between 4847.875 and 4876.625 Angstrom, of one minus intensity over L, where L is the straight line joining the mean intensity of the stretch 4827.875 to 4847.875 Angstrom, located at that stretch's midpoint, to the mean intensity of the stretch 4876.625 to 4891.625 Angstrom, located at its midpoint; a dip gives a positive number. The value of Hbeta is 2.00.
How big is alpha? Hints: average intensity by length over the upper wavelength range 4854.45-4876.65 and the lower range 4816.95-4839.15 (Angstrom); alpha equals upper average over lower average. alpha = 0.9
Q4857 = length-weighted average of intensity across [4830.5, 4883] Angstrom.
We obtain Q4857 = 6.17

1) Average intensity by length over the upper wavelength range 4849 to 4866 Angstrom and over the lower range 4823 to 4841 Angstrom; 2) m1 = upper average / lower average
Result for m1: 0.90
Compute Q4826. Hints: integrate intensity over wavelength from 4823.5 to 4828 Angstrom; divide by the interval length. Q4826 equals 6.67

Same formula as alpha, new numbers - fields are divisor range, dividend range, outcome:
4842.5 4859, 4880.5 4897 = 1.02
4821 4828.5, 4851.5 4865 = 0.87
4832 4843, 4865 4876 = 0.92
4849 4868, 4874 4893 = 1.06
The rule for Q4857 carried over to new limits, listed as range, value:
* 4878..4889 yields 6.3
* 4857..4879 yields 5.9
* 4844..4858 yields 6.2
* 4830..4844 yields 6.49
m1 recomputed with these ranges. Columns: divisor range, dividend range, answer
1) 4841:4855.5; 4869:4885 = 0.98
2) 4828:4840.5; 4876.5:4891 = 0.96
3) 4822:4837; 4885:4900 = 0.97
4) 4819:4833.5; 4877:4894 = 0.94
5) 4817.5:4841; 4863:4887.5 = 0.92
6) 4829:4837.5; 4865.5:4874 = 0.90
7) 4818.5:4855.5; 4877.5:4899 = 0.98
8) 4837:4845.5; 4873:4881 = 0.97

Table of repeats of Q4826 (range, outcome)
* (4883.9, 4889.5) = 6.19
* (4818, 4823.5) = 6.84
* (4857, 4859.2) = 5.7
